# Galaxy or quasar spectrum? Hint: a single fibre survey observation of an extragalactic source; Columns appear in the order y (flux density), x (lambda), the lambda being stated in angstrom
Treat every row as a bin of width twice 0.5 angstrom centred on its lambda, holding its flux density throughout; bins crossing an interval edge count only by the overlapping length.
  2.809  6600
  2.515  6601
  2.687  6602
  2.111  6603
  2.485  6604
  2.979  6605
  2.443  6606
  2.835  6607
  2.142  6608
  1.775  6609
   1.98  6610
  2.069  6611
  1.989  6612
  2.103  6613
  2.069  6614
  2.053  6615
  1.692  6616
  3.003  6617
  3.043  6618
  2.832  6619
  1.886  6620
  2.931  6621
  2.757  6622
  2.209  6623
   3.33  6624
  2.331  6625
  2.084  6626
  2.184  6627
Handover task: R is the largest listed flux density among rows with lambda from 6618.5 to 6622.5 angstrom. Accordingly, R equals 2.931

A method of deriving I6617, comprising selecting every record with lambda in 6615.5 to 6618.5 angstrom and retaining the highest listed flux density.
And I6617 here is 3.043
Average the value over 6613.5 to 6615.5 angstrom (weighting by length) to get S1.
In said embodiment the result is 2.06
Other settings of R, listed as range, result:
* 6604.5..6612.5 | 2.979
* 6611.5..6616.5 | 2.103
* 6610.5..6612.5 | 2.069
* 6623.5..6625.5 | 3.33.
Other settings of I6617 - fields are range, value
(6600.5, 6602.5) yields 2.687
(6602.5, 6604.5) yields 2.485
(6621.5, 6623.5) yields 2.757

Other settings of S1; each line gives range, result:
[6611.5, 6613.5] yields 2.05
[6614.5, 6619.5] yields 2.52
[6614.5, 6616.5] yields 1.87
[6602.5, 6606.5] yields 2.5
